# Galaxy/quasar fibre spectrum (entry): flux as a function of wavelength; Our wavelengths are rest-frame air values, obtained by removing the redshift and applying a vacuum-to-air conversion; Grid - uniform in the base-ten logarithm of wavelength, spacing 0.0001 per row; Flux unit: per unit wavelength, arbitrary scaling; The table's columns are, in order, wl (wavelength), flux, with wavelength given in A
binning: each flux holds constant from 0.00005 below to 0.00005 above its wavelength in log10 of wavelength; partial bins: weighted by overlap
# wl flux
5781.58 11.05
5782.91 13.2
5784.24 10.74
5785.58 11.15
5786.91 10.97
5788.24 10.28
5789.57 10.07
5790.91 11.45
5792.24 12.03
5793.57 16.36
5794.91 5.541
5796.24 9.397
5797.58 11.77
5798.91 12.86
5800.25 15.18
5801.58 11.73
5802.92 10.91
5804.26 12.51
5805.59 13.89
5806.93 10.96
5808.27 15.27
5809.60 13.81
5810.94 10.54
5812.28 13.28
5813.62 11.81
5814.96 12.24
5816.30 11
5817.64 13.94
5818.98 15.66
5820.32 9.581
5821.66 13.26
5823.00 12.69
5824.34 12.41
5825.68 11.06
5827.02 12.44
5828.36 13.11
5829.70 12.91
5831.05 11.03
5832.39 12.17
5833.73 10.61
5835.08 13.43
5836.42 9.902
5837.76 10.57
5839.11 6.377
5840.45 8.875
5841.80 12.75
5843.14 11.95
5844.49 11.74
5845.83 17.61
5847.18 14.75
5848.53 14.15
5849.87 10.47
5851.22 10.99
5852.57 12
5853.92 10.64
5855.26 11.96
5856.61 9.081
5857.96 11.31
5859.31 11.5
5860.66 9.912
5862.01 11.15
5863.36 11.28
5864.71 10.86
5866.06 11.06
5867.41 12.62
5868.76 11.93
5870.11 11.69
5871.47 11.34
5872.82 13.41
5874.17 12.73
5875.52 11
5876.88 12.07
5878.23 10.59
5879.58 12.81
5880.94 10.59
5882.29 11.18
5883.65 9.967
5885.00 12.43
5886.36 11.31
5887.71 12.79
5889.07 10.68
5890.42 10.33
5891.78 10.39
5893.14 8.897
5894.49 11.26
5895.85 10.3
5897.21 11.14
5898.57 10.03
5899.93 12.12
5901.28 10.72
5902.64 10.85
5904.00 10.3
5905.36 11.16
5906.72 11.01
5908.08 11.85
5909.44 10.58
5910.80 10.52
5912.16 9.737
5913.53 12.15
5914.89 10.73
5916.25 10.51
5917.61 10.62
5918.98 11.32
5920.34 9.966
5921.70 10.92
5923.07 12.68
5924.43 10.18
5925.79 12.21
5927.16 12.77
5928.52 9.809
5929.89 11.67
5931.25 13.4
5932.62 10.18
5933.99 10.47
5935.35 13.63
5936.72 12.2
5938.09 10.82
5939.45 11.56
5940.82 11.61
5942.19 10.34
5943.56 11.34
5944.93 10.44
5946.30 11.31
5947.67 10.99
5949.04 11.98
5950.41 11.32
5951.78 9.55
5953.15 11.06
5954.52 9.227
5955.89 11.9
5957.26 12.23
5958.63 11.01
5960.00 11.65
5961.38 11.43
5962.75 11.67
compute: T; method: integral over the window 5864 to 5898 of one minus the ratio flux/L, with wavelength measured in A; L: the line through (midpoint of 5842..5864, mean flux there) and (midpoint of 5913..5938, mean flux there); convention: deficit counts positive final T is 1.1 A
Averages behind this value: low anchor 11.9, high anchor 11.4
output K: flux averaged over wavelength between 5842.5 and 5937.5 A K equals 11.4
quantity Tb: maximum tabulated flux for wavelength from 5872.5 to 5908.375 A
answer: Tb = 13.41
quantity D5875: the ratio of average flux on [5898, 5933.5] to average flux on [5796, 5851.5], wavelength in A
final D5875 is 0.91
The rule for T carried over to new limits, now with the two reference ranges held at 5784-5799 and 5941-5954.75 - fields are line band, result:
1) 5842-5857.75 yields -2.0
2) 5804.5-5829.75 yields -3.8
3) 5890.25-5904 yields 0.4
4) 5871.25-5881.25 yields -0.9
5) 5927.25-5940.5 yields -0.9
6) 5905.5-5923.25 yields -0.1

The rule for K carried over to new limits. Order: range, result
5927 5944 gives 11.5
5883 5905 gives 10.9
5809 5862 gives 11.9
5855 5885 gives 11.4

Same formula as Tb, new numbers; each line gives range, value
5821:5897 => 17.61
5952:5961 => 12.23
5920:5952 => 13.63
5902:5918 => 12.15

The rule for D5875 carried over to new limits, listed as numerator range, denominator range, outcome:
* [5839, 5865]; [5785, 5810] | 0.97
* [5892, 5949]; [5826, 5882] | 0.95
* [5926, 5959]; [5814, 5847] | 0.94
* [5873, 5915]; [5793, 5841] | 0.93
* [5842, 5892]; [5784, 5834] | 0.97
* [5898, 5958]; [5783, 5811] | 0.94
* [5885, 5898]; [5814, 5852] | 0.90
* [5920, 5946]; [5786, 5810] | 0.96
